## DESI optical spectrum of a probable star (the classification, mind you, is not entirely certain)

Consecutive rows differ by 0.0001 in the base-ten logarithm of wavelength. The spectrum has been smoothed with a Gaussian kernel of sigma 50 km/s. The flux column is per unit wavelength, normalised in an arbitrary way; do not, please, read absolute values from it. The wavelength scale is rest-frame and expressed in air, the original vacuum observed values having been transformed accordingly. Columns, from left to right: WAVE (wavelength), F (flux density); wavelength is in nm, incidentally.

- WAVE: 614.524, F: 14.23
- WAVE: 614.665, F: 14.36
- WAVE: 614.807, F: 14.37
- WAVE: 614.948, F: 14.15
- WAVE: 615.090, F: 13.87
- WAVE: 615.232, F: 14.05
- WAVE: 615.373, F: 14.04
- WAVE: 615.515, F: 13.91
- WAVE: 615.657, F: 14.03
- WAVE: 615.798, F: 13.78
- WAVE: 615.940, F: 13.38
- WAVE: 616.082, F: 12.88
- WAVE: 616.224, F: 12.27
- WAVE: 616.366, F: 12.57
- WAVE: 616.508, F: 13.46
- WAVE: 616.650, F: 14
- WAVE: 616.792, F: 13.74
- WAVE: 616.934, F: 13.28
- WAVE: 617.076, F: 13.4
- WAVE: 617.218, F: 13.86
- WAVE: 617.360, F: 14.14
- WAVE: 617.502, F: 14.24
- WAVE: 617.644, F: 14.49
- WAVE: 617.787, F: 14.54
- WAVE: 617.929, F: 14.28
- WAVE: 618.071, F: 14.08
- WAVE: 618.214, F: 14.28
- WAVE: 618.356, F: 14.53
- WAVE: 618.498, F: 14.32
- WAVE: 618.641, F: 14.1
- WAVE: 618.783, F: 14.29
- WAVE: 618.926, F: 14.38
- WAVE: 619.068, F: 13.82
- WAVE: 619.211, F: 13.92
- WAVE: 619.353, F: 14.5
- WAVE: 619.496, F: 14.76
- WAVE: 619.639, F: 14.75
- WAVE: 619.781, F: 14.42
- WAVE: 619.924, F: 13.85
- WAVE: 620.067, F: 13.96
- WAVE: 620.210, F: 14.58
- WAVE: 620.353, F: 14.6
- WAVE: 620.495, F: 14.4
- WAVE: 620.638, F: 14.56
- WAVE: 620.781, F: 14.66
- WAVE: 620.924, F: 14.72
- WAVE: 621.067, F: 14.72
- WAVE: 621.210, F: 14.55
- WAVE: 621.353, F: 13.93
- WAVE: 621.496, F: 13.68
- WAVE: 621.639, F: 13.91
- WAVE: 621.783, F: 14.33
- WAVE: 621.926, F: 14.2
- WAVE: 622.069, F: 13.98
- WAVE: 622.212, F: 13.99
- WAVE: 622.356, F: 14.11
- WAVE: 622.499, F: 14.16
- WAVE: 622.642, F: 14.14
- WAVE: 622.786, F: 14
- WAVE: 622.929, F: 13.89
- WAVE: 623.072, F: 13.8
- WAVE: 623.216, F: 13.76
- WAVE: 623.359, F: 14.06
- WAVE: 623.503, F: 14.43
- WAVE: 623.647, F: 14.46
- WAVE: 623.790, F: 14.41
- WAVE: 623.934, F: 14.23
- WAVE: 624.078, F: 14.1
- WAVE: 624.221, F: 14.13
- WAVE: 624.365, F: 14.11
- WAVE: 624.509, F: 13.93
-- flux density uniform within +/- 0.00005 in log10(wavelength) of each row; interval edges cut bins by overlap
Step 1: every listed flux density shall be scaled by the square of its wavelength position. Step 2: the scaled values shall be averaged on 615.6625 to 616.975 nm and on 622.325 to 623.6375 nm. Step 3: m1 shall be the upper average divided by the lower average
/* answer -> 1.08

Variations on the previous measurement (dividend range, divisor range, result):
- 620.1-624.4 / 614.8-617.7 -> 1.06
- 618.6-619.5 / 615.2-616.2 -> 1.05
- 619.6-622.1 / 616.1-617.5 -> 1.08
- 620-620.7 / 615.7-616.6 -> 1.12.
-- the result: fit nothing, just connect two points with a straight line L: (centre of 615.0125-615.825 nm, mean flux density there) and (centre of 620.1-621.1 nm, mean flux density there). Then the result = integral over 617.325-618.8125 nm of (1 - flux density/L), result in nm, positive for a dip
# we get 0.00 nm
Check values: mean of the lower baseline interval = 14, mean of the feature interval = 14.3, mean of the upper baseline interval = 14.6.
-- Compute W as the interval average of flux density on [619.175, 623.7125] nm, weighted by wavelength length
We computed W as 14.2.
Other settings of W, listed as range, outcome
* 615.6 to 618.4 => 13.8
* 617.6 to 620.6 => 14.3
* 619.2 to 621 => 14.5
